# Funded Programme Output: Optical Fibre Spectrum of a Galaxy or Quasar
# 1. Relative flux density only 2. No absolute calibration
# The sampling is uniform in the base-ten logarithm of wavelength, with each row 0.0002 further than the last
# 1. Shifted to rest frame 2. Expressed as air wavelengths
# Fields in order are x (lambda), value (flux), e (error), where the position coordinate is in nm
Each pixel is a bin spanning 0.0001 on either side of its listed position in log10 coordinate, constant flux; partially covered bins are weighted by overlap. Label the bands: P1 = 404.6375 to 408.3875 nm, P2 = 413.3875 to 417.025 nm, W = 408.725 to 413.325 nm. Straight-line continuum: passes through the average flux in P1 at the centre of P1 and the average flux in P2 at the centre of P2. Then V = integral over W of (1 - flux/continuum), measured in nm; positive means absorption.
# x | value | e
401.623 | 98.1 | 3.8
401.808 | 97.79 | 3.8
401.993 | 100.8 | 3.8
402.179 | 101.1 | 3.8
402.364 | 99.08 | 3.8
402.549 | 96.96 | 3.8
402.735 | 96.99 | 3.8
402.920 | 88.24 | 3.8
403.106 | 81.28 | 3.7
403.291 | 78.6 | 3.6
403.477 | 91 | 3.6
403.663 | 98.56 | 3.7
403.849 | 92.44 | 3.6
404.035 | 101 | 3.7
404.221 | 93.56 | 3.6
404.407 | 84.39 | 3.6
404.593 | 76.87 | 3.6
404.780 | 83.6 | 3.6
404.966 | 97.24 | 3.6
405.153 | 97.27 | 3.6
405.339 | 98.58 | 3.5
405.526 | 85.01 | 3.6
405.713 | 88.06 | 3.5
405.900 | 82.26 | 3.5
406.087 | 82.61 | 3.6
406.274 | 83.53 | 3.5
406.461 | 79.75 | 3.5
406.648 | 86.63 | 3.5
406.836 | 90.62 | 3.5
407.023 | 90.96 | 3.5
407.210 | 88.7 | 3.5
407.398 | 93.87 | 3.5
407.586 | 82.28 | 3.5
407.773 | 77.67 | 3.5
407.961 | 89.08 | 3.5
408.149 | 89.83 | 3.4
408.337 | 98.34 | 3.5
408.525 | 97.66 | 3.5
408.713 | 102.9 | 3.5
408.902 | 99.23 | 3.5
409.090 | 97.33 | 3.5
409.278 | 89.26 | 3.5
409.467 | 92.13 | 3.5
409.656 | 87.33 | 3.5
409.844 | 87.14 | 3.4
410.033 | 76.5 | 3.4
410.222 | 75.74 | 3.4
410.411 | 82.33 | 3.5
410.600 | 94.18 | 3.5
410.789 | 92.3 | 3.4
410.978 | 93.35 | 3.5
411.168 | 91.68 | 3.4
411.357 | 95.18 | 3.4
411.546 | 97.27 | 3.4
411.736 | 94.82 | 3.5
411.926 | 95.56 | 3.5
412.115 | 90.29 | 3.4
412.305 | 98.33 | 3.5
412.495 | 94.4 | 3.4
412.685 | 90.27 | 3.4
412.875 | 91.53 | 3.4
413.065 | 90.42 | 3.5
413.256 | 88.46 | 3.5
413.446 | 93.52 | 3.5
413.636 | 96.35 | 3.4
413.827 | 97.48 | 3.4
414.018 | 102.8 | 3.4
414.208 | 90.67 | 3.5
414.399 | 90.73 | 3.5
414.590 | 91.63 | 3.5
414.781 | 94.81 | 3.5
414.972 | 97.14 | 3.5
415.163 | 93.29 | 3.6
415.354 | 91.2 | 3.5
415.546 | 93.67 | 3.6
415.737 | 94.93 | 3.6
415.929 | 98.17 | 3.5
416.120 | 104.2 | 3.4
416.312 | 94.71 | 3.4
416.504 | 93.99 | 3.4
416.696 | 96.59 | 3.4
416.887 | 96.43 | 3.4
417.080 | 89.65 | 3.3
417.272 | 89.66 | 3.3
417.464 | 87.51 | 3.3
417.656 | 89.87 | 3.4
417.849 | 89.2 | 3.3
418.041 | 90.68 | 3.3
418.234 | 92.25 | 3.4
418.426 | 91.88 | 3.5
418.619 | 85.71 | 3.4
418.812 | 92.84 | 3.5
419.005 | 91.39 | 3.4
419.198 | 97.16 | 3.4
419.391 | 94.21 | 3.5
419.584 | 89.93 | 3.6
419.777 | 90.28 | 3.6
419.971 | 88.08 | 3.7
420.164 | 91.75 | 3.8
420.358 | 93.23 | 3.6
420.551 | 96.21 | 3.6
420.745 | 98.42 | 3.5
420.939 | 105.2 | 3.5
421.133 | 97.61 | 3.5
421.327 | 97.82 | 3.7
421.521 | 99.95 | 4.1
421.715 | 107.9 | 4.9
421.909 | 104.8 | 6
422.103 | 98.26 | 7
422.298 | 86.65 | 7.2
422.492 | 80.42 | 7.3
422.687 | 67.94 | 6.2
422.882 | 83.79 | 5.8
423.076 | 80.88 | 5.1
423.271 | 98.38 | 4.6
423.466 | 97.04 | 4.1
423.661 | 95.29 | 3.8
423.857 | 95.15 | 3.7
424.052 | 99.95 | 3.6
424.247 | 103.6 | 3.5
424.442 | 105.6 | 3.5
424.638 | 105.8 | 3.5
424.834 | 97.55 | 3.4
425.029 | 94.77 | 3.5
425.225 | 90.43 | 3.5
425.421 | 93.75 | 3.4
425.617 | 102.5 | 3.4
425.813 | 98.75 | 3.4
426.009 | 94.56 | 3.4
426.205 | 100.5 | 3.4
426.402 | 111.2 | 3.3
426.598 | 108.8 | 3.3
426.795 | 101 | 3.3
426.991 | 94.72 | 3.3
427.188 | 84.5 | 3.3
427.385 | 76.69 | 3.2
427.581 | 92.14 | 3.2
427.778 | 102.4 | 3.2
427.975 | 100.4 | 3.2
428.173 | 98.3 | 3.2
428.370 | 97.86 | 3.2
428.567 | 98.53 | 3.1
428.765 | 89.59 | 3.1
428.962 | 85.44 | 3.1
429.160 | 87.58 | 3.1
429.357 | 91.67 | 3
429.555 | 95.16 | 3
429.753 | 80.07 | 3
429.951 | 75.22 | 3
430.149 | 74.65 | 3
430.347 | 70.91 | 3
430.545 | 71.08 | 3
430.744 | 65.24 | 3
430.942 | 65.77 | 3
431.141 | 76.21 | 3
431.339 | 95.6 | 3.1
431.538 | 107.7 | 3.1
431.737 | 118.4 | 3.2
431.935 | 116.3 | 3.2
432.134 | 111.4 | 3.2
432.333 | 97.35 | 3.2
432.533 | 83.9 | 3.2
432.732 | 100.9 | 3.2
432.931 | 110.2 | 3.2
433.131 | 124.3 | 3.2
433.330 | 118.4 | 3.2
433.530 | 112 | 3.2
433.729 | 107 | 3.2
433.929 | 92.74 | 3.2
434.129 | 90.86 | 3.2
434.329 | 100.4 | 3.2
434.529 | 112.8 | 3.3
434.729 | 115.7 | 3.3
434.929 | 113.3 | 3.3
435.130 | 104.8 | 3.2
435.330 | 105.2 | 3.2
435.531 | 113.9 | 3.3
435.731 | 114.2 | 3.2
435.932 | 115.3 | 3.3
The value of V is 0.027 nm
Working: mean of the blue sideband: 88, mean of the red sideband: 95.3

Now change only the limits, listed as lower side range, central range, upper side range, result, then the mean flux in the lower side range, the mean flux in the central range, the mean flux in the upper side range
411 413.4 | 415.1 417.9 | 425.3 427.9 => 0.02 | 93.2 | 93.6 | 97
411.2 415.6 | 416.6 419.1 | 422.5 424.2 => 0.03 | 93.9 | 91.1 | 89.7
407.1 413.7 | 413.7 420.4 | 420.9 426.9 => 0.07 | 91.3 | 93.1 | 96.9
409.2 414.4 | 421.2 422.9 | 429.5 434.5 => 0.01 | 91.5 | 92.4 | 94.8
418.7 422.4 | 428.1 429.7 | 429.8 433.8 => 0.04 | 95.8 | 92.6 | 94.9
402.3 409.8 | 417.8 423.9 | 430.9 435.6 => 0.32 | 90.2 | 92.8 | 104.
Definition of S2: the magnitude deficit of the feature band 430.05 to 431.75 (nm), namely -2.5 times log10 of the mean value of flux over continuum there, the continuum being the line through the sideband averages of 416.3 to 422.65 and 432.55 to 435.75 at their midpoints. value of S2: 0.28 mag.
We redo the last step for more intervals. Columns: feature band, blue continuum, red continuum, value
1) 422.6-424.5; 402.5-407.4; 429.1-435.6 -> 0.02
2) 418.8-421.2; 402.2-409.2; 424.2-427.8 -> 0.01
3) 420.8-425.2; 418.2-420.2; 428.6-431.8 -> -0.08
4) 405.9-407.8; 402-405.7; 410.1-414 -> 0.08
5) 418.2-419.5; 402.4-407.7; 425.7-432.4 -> -0.02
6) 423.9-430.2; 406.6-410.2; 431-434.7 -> 0.06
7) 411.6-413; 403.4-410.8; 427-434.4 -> -0.04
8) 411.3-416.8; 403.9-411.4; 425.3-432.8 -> -0.05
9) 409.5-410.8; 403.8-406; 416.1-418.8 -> 0.07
